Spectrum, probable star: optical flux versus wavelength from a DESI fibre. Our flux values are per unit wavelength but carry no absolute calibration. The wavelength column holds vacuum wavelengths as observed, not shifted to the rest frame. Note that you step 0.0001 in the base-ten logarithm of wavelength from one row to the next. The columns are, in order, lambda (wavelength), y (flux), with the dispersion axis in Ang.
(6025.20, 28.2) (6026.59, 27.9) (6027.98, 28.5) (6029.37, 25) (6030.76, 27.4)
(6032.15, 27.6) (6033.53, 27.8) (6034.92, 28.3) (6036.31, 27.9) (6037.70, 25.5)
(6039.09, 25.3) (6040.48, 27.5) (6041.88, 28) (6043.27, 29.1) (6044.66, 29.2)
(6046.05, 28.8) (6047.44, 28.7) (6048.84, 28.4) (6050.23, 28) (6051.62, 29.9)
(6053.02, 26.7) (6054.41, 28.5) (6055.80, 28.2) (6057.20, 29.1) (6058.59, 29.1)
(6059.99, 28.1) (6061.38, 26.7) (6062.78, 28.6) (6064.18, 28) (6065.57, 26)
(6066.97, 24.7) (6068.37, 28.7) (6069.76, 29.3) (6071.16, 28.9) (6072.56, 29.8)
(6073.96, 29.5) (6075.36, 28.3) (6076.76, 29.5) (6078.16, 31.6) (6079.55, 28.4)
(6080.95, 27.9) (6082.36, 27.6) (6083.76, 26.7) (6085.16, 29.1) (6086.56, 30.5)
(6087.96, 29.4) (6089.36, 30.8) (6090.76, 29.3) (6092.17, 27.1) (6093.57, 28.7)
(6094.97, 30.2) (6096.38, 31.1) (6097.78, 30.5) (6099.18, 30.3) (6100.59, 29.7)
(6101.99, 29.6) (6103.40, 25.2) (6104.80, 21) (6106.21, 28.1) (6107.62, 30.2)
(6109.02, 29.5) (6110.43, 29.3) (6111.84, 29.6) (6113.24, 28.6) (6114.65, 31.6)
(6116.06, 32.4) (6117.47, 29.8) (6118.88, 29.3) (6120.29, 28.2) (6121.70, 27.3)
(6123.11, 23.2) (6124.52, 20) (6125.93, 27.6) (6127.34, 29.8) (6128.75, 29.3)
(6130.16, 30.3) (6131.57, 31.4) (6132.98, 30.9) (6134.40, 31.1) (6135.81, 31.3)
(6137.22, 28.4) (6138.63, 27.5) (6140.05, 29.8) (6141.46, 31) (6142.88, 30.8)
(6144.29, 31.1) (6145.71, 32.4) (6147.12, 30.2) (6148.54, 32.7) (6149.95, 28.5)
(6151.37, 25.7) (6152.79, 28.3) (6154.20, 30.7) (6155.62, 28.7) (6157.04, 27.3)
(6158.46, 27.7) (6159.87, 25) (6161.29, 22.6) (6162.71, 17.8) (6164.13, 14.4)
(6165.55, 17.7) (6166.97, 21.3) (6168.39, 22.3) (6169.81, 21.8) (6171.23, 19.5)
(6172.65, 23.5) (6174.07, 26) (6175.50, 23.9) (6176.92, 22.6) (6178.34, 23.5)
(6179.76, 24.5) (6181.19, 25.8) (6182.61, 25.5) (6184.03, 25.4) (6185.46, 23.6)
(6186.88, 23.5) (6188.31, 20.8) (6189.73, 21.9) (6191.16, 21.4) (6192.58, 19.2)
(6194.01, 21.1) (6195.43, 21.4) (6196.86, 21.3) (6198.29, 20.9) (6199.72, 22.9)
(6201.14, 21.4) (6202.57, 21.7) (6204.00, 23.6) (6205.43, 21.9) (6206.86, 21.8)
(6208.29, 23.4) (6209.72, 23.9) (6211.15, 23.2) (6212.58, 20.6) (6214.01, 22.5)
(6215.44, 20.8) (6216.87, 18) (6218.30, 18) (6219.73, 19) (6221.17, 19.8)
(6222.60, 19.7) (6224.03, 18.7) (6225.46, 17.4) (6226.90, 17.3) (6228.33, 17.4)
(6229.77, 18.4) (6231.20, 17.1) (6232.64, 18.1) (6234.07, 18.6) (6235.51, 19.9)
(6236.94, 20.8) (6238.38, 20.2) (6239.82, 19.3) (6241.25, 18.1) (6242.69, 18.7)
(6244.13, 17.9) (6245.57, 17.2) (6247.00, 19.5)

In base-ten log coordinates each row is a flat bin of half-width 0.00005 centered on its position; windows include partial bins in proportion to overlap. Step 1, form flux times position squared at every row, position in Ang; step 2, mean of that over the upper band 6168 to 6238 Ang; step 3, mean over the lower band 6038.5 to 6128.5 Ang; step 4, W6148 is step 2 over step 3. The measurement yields 0.78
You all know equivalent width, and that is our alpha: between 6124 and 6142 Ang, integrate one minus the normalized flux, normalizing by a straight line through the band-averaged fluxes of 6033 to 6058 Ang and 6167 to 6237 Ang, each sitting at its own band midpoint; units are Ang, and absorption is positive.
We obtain -3.6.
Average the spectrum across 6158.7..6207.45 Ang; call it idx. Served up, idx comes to 22.2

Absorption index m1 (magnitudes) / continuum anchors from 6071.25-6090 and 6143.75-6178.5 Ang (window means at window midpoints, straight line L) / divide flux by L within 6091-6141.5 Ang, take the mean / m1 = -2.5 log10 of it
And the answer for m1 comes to -0.06 mag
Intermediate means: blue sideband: 29.1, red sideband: 25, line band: 28.8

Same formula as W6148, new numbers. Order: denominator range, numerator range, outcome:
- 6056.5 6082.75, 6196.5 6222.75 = 0.79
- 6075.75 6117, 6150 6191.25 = 0.83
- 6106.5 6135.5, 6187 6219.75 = 0.76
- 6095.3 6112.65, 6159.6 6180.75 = 0.77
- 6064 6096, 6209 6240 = 0.71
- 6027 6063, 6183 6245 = 0.78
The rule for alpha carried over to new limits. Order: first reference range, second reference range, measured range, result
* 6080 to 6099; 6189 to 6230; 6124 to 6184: -4.3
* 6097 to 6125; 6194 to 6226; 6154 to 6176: 1.2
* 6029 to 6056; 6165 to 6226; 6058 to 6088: -2.1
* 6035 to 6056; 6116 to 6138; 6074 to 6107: -0.4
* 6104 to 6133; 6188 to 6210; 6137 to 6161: -2.9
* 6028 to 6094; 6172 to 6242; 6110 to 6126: -1.6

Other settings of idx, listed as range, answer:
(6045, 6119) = 28.8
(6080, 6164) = 28.5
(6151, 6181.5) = 23.6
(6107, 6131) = 28.6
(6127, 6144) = 30.2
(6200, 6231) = 20.4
